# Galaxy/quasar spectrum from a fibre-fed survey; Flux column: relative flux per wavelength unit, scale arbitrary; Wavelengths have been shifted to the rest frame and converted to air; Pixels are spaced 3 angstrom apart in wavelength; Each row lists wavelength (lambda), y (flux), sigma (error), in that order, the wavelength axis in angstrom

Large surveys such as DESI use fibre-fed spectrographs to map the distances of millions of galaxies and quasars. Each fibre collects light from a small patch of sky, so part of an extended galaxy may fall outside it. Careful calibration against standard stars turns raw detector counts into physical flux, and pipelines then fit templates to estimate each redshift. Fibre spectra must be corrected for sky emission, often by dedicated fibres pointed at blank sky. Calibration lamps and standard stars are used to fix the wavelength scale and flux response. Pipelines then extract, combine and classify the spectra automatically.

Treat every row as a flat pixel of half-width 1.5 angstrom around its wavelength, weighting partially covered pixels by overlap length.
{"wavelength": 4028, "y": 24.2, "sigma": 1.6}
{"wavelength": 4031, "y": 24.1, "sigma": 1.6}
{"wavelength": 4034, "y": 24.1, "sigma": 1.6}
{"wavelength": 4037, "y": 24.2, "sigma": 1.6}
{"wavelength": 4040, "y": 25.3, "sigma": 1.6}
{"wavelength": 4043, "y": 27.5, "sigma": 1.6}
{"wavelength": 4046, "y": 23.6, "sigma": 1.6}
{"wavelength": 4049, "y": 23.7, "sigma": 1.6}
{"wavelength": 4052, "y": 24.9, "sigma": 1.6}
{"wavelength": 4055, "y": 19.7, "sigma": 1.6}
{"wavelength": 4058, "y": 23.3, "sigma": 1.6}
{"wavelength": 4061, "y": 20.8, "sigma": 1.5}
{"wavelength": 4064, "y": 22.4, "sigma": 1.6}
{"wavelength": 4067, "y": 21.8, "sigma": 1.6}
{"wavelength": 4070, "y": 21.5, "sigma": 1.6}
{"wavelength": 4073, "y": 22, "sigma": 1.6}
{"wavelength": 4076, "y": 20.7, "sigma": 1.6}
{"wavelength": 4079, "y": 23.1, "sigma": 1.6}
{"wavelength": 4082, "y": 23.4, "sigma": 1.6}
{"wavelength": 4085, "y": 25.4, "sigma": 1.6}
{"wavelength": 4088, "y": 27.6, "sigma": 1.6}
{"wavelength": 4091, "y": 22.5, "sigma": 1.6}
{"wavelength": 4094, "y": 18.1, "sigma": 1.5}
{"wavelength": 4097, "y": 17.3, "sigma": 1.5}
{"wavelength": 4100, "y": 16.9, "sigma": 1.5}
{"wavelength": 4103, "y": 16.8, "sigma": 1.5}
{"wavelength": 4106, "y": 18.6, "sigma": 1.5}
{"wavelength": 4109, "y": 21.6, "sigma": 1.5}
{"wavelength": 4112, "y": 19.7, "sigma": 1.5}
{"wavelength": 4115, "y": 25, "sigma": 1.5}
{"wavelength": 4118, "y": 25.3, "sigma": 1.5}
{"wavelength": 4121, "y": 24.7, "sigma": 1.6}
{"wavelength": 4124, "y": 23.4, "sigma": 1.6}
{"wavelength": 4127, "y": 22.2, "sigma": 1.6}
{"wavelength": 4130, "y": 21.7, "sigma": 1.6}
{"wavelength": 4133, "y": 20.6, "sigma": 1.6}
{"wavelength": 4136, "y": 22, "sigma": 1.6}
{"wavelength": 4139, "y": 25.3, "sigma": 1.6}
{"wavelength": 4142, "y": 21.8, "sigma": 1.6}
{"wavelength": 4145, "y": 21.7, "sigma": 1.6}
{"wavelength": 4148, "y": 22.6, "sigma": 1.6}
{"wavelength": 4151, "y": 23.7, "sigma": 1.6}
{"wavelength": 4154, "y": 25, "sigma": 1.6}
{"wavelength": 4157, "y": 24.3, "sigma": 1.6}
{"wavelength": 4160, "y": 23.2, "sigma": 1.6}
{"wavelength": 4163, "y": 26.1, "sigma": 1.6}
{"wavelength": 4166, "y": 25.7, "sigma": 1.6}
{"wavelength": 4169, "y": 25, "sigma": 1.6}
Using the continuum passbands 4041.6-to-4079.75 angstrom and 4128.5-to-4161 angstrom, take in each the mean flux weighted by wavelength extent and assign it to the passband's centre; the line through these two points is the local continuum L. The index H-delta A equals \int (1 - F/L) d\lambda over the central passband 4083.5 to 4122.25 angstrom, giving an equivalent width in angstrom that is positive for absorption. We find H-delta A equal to 2.2 angstrom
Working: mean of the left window 22.7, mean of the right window 22.9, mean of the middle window 21.5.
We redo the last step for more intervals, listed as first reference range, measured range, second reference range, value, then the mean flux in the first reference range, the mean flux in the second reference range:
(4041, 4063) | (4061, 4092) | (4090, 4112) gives -2.8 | 23.4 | 18.8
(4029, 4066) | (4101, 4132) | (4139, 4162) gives 2.2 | 23.6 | 23.4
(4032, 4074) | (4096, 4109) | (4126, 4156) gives 2.9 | 23.2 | 22.7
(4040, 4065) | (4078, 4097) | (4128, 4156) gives 0.2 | 23.4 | 22.7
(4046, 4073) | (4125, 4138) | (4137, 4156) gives 0.7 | 22.3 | 23.3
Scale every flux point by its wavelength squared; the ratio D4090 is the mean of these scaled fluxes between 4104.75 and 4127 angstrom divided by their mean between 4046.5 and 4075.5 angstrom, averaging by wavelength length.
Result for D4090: 1.0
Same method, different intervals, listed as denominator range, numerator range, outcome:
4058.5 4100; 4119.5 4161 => 1.08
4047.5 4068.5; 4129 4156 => 1.06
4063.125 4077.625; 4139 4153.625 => 1.10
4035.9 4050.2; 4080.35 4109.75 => 0.86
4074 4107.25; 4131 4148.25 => 1.09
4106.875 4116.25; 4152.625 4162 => 1.14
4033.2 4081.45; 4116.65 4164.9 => 1.06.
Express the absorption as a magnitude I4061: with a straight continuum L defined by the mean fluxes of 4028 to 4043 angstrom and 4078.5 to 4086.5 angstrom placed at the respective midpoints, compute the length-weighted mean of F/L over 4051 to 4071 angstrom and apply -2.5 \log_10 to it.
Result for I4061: 0.11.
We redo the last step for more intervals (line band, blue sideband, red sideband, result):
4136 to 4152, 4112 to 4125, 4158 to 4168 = 0.077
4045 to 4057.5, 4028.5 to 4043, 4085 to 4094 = 0.070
